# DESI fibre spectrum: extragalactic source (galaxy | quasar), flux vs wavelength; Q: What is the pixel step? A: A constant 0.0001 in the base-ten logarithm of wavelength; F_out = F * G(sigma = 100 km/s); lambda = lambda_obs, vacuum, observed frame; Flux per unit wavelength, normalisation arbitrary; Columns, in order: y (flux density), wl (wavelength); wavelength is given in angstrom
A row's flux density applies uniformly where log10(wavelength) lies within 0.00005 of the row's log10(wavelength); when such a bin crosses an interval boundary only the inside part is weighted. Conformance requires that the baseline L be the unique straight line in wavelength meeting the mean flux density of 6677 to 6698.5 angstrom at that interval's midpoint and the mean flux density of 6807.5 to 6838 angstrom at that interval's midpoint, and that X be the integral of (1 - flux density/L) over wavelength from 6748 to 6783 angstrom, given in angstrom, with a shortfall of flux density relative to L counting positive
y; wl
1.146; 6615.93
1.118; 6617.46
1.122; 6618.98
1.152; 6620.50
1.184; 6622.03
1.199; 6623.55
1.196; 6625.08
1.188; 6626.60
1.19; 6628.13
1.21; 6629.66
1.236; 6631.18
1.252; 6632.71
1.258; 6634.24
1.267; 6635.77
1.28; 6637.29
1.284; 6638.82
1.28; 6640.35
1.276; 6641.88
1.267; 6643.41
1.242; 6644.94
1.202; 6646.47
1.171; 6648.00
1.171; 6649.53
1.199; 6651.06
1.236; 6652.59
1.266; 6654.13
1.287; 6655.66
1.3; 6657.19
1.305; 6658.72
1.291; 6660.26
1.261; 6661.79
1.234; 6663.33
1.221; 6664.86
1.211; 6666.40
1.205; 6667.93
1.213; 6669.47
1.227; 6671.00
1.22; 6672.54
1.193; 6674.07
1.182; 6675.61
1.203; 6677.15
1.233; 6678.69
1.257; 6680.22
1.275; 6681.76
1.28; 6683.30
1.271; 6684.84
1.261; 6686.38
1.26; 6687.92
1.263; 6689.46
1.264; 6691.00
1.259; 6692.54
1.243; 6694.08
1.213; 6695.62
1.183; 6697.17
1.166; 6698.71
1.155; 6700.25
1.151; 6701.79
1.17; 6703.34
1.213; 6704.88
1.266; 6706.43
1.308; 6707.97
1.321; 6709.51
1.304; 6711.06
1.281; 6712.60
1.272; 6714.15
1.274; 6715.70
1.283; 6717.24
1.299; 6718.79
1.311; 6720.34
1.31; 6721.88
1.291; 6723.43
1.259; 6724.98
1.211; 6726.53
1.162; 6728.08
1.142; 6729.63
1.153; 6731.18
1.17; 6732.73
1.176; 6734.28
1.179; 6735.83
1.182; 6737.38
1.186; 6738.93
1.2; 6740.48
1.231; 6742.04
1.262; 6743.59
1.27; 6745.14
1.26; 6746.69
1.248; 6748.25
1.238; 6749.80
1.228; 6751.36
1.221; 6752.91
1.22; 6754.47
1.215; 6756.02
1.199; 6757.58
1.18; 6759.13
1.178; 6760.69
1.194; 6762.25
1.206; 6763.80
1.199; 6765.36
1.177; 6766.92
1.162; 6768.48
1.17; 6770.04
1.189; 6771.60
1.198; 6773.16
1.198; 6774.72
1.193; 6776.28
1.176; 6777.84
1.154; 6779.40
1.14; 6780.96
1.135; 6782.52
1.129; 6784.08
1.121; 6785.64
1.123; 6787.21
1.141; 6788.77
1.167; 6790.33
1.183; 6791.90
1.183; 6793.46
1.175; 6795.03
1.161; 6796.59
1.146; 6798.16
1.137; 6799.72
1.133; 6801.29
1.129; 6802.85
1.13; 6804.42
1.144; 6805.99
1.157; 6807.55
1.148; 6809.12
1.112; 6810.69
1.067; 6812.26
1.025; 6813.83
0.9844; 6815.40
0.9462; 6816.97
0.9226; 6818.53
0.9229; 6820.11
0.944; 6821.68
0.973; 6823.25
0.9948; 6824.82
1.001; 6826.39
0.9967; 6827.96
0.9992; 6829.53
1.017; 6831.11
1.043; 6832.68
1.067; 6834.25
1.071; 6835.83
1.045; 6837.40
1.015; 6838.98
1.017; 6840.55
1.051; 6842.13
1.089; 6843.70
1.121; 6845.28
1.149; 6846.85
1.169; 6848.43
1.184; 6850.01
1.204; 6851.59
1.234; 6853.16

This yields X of -2.4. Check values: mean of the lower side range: 1.25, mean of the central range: 1.19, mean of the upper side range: 1.02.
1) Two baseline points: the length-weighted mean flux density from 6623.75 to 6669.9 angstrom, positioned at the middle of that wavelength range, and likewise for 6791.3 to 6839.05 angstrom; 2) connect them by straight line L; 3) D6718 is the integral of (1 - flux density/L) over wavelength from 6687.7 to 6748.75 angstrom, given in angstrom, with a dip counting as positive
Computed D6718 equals -3.6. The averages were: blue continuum 1.24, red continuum 1.06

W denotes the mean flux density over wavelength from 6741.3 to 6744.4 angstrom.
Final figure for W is 1.25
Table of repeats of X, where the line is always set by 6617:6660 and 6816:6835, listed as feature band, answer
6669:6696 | -1.6 angstrom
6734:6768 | -4.1 angstrom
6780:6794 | -1.5 angstrom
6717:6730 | -1.6 angstrom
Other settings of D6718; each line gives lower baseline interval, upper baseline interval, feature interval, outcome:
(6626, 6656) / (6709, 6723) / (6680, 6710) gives 0.9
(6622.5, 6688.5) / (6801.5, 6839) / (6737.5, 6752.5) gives -1.4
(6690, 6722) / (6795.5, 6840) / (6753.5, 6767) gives -0.5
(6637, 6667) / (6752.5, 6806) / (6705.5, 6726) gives -1.4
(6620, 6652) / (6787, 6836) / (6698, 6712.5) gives -0.8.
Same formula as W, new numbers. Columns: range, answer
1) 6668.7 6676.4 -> 1.21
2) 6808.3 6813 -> 1.11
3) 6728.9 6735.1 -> 1.16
